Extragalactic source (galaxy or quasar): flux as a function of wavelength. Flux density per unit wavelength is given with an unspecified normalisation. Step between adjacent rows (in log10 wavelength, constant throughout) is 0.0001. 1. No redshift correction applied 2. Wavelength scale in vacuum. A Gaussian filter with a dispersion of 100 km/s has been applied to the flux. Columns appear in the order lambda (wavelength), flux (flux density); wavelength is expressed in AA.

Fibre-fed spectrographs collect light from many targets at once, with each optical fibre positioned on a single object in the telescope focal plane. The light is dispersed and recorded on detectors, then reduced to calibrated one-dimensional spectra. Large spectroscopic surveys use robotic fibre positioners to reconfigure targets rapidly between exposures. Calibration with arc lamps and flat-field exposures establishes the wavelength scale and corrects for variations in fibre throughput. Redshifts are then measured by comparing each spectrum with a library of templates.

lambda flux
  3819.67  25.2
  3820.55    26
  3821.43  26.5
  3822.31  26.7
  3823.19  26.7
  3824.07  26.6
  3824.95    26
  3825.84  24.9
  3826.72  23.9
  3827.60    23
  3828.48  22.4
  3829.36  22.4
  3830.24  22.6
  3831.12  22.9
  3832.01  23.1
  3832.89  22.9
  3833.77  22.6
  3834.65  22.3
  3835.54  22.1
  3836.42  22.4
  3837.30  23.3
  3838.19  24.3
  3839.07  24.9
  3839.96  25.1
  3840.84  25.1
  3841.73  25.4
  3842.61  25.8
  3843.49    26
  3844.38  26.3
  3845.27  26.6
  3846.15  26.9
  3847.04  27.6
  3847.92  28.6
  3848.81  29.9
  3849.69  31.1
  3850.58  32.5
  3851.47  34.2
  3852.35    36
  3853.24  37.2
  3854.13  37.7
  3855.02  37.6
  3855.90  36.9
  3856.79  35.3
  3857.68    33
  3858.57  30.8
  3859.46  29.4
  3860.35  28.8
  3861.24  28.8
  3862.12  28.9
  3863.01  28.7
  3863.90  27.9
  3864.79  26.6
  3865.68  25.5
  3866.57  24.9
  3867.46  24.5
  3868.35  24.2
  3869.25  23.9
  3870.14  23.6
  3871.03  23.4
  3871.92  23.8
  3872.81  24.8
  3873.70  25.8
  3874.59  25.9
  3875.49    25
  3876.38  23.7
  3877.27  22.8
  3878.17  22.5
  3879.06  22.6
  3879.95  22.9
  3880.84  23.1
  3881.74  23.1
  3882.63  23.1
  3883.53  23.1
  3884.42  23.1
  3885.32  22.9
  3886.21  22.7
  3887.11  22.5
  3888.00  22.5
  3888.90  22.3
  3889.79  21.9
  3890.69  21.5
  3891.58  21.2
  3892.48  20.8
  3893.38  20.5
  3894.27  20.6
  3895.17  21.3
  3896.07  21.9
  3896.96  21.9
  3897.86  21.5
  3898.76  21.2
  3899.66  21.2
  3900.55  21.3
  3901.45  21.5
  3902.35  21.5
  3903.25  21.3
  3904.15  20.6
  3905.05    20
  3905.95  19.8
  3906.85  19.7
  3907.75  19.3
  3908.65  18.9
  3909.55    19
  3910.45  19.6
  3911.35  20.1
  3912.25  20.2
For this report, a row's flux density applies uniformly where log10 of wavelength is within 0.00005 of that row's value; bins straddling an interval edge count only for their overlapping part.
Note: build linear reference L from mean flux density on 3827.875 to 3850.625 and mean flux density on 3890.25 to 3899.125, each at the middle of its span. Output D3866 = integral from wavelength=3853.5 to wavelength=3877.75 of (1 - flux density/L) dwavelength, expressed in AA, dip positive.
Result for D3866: -4.80 AA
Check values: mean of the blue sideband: 25.1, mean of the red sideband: 21.2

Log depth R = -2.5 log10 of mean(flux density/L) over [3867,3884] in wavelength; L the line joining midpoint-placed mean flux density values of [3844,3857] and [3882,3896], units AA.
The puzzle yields 0.08 mag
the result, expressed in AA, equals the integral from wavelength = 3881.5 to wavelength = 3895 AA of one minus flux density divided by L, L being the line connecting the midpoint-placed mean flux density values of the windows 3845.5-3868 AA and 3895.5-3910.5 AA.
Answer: 1.00 AA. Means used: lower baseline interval 30.7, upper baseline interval 20.6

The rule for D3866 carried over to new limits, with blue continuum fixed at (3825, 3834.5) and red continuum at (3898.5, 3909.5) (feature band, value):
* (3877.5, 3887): -0.7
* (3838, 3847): -1.2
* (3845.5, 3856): -4.9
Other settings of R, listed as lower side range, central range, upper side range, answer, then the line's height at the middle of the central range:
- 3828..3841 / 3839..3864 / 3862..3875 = -0.24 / 24.3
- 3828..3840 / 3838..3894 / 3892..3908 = -0.20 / 22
